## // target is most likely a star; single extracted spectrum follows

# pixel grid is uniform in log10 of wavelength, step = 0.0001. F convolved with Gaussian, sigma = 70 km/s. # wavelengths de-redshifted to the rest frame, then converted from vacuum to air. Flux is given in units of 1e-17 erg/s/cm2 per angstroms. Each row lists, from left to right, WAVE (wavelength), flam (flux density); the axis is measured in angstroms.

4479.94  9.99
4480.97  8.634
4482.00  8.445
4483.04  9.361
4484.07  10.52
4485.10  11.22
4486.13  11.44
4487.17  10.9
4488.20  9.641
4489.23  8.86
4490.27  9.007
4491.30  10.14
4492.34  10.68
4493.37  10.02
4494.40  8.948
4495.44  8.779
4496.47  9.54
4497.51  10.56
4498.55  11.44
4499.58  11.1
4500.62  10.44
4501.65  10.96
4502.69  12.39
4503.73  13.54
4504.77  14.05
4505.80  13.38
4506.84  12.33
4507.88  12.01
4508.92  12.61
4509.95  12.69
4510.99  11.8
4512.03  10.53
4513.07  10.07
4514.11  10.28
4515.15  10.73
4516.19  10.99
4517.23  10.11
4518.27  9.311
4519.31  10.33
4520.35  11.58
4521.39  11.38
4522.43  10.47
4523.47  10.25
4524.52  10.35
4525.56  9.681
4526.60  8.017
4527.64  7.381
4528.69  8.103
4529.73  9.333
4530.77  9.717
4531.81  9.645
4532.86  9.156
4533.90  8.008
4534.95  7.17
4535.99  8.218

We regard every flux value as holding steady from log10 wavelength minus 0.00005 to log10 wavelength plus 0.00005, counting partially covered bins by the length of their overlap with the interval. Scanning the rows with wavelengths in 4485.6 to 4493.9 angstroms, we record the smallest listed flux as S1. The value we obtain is 8.86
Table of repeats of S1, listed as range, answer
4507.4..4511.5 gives 11.8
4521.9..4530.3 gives 7.381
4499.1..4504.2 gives 10.44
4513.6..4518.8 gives 9.311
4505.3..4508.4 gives 12.01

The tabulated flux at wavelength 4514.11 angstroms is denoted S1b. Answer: 10.28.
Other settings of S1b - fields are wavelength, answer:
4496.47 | 9.54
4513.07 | 10.07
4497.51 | 10.56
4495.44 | 8.779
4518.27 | 9.311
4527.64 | 7.381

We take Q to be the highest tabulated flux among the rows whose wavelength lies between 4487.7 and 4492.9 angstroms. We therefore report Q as 10.68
